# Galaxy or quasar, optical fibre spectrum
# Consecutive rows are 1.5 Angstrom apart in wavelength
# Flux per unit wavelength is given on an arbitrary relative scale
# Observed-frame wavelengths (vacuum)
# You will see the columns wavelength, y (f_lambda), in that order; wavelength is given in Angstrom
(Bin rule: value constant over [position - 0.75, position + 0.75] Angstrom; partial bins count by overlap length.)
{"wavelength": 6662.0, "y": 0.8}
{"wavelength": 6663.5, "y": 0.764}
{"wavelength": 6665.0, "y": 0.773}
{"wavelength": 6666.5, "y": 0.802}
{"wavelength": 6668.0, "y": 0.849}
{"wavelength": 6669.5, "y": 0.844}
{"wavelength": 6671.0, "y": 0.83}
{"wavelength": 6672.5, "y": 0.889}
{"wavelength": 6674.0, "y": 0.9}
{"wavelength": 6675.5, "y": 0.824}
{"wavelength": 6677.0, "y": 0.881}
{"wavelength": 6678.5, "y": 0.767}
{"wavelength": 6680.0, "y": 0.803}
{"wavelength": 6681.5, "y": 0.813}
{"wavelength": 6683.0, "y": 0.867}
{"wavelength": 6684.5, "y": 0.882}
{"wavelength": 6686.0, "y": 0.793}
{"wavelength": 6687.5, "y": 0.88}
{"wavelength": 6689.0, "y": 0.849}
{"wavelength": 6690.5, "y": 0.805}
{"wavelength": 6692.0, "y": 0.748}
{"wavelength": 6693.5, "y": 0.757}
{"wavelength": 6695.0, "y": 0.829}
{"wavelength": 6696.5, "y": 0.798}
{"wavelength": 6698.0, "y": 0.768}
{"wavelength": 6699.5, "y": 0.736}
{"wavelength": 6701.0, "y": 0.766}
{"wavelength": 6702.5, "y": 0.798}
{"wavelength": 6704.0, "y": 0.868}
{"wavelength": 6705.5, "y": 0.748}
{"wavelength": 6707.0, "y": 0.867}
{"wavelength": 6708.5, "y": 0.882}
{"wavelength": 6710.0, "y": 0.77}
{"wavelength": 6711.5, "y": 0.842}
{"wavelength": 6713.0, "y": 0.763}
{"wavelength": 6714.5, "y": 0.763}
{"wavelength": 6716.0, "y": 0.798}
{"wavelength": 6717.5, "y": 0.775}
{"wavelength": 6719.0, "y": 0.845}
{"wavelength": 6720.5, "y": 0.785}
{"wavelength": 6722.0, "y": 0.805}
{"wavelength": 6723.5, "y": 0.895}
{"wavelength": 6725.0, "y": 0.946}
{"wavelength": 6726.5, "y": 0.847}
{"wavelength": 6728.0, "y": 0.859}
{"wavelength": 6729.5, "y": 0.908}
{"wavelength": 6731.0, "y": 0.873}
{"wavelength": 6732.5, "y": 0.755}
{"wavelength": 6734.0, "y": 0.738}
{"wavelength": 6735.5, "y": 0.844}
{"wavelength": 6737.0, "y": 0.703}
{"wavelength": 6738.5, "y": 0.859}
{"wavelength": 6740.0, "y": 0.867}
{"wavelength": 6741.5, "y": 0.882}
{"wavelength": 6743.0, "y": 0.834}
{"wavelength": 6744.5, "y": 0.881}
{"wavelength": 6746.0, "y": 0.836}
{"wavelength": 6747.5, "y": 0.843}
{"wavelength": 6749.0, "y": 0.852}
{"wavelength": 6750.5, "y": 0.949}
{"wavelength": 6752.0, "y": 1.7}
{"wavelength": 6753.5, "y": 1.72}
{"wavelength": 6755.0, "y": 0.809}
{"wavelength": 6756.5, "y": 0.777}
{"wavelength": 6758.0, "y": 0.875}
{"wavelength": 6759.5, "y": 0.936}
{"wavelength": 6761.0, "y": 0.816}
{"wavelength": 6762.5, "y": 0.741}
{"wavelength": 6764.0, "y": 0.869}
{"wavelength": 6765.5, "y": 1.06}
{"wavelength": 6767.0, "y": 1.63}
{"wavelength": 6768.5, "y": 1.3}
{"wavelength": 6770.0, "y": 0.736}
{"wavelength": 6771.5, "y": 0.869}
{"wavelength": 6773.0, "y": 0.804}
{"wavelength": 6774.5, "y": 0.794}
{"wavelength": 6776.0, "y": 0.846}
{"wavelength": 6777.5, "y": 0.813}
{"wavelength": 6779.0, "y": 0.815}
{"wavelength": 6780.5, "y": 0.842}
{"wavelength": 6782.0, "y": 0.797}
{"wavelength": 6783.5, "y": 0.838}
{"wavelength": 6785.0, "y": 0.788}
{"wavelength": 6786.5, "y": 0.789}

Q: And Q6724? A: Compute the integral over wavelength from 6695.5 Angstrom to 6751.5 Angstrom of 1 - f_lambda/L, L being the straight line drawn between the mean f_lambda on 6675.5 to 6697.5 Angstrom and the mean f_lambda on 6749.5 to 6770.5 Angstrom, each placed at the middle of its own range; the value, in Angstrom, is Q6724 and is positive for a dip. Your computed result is 6.72 Angstrom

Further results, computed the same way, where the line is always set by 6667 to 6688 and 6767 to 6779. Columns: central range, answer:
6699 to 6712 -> 0.86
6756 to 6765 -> 0.68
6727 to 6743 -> 1.11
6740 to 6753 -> -1.14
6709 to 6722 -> 1.19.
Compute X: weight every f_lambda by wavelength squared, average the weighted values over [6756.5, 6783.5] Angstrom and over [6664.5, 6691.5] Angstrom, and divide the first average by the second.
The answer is 1.1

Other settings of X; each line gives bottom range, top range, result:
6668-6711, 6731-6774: 1.17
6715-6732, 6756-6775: 1.13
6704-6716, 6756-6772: 1.22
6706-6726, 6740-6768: 1.23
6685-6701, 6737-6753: 1.21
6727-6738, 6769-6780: 1.02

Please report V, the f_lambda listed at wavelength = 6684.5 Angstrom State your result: 0.882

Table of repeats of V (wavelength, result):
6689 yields 0.849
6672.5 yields 0.889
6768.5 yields 1.3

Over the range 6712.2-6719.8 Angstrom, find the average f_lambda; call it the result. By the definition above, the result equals 0.789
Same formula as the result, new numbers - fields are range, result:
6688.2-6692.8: 0.801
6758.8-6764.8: 0.842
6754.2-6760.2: 0.856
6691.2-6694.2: 0.753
